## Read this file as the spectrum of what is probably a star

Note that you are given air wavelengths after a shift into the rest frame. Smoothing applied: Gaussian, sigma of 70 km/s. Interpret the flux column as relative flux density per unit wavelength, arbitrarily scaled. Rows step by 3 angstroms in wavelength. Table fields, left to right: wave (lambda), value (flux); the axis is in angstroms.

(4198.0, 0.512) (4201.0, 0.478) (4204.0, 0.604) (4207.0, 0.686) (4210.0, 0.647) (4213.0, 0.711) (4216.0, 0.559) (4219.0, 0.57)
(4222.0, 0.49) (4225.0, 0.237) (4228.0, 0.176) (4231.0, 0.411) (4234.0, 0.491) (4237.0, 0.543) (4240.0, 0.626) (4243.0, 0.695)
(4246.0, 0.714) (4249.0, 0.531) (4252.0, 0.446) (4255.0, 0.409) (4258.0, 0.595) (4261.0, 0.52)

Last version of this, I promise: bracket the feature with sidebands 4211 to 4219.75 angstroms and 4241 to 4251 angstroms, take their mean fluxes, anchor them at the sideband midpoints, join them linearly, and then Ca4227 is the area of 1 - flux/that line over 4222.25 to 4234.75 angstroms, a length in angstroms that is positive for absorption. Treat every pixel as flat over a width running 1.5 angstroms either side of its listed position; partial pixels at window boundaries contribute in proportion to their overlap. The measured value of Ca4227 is 5.8 angstroms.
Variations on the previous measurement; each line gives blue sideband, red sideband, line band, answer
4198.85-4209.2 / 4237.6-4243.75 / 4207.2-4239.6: 6.16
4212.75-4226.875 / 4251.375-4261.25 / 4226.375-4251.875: -1.42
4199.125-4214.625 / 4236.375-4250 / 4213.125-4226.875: 3.17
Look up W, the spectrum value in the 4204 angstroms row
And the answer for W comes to 0.604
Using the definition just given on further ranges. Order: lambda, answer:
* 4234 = 0.491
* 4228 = 0.176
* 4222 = 0.49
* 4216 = 0.559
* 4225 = 0.237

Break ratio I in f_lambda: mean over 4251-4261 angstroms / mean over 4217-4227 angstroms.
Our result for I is 1.15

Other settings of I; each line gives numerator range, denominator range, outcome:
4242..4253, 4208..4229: 1.21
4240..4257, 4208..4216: 0.86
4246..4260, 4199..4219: 0.85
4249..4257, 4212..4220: 0.75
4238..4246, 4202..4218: 1.05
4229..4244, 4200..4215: 0.85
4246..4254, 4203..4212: 0.81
